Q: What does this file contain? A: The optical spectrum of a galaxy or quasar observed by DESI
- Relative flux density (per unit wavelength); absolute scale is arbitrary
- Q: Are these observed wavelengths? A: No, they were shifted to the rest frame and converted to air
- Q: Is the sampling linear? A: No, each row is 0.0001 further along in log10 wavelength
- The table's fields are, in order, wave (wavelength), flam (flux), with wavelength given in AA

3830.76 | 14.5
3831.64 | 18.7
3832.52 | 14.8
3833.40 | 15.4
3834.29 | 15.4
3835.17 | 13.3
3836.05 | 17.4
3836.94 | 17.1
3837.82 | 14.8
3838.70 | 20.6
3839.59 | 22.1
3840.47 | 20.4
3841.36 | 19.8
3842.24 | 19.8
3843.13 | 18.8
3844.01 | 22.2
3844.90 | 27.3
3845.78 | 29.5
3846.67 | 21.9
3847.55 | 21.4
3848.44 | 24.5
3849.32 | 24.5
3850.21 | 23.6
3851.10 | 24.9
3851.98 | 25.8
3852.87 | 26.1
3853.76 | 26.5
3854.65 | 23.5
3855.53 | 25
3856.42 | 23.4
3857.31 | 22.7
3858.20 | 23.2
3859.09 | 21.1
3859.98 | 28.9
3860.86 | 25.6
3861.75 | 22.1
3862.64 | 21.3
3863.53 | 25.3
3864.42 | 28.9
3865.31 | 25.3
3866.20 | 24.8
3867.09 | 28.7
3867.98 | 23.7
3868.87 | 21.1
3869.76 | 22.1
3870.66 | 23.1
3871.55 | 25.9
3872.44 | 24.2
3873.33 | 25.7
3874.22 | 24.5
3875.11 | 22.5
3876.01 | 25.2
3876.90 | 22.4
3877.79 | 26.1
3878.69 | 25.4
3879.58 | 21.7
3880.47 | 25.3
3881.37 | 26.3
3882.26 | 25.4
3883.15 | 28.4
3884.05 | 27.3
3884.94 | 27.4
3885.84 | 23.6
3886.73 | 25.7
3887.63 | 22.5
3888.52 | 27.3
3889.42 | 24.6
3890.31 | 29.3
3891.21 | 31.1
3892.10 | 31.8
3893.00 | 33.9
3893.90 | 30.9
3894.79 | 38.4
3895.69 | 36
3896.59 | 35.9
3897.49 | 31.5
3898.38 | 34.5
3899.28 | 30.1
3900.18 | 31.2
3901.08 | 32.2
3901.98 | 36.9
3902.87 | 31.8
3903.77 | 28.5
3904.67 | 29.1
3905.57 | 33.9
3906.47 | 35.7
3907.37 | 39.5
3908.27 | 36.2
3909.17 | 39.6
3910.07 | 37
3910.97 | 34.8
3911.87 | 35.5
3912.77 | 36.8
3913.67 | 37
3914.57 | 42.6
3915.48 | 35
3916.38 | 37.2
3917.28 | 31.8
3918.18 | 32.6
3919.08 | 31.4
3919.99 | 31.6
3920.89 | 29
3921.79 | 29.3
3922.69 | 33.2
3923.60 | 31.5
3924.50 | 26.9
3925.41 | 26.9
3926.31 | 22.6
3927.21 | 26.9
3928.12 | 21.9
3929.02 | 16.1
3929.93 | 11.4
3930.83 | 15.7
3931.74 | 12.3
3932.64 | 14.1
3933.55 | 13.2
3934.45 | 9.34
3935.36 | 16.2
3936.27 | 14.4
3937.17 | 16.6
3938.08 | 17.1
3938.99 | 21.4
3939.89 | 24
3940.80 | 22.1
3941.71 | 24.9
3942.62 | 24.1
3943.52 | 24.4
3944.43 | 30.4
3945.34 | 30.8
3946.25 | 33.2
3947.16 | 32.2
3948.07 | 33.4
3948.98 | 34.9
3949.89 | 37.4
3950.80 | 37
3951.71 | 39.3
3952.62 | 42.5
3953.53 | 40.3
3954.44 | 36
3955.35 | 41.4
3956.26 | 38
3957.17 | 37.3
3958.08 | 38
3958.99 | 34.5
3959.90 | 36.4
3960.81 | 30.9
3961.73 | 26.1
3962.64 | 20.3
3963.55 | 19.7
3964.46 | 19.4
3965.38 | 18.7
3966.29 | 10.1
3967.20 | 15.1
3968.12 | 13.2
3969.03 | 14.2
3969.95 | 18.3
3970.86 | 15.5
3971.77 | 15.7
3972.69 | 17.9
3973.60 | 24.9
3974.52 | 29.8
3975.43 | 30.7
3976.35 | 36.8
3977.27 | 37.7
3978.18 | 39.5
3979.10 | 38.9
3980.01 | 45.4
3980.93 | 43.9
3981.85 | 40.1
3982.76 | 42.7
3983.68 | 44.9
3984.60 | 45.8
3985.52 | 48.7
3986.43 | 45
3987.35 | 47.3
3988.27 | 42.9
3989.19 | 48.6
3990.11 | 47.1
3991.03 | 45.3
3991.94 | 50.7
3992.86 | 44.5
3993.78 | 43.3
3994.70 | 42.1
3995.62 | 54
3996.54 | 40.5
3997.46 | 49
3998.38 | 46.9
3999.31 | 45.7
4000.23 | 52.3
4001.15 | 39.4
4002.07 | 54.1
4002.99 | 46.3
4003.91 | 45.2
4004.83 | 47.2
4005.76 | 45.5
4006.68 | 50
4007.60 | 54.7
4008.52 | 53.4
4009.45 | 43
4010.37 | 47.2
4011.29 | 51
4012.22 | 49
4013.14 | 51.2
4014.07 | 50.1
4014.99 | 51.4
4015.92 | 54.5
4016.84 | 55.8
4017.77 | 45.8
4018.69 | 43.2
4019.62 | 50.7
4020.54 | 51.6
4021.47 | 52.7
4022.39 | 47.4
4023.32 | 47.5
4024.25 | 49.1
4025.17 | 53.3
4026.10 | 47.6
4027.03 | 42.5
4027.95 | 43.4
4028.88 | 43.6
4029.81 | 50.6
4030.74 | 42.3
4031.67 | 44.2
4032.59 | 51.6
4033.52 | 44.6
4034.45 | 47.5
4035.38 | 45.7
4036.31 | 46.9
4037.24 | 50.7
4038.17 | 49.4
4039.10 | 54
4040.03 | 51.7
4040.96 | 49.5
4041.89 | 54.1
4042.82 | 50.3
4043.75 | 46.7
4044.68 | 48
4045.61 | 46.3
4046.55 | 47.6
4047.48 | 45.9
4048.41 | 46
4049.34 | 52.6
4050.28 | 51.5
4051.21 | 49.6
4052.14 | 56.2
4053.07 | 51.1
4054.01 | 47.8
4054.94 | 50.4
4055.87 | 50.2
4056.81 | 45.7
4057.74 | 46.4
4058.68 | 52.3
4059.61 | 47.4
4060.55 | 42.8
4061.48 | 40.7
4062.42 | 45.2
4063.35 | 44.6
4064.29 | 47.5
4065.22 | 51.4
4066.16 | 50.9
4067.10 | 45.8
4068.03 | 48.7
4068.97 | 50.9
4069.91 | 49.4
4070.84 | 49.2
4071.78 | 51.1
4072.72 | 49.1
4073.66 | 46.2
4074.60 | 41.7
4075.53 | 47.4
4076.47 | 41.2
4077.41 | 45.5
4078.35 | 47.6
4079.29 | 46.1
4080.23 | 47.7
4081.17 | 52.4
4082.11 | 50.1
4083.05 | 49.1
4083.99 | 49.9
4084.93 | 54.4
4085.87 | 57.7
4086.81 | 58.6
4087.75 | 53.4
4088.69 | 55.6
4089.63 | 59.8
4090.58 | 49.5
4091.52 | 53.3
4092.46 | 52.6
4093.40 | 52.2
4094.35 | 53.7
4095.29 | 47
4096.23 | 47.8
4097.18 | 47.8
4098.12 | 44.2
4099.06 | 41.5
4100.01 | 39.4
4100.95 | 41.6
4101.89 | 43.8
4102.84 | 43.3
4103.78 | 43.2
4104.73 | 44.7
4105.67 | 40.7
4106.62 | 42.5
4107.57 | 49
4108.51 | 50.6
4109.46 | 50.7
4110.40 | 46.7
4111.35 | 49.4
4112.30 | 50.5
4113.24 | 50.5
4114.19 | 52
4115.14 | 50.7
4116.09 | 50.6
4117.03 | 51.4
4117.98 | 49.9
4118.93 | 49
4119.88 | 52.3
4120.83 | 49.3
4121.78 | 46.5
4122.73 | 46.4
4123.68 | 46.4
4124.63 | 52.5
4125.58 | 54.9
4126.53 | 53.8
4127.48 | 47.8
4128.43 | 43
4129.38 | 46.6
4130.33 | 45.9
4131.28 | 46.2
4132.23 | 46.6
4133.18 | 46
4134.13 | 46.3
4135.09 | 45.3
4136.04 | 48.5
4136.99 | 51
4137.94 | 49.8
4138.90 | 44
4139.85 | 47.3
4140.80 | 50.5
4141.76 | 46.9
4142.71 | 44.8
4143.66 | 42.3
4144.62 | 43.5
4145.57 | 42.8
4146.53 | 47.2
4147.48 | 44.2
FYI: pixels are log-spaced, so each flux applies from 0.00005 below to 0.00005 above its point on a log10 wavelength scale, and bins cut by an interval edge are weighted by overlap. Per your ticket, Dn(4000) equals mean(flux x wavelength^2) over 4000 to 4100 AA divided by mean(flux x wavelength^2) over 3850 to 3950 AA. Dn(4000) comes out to 1.94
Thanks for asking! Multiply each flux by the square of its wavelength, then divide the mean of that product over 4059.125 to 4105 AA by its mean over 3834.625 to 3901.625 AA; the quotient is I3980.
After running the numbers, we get 2.12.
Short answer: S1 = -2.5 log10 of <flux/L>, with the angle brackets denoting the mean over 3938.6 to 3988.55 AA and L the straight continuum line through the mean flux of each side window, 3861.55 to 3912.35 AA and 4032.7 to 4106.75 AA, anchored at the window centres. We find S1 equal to 0.18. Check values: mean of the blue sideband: 28.8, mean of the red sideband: 48.5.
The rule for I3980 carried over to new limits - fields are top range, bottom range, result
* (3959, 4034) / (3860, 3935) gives 1.55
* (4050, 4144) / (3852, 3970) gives 1.93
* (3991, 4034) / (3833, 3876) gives 2.27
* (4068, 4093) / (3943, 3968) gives 1.74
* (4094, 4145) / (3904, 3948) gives 1.91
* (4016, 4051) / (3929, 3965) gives 1.89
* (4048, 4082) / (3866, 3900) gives 1.93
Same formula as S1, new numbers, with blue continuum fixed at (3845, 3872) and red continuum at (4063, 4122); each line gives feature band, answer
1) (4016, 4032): -0.15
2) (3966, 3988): 0.16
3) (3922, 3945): 0.47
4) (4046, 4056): -0.12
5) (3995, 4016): -0.22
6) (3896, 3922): -0.15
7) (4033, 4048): -0.13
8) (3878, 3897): -0.03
